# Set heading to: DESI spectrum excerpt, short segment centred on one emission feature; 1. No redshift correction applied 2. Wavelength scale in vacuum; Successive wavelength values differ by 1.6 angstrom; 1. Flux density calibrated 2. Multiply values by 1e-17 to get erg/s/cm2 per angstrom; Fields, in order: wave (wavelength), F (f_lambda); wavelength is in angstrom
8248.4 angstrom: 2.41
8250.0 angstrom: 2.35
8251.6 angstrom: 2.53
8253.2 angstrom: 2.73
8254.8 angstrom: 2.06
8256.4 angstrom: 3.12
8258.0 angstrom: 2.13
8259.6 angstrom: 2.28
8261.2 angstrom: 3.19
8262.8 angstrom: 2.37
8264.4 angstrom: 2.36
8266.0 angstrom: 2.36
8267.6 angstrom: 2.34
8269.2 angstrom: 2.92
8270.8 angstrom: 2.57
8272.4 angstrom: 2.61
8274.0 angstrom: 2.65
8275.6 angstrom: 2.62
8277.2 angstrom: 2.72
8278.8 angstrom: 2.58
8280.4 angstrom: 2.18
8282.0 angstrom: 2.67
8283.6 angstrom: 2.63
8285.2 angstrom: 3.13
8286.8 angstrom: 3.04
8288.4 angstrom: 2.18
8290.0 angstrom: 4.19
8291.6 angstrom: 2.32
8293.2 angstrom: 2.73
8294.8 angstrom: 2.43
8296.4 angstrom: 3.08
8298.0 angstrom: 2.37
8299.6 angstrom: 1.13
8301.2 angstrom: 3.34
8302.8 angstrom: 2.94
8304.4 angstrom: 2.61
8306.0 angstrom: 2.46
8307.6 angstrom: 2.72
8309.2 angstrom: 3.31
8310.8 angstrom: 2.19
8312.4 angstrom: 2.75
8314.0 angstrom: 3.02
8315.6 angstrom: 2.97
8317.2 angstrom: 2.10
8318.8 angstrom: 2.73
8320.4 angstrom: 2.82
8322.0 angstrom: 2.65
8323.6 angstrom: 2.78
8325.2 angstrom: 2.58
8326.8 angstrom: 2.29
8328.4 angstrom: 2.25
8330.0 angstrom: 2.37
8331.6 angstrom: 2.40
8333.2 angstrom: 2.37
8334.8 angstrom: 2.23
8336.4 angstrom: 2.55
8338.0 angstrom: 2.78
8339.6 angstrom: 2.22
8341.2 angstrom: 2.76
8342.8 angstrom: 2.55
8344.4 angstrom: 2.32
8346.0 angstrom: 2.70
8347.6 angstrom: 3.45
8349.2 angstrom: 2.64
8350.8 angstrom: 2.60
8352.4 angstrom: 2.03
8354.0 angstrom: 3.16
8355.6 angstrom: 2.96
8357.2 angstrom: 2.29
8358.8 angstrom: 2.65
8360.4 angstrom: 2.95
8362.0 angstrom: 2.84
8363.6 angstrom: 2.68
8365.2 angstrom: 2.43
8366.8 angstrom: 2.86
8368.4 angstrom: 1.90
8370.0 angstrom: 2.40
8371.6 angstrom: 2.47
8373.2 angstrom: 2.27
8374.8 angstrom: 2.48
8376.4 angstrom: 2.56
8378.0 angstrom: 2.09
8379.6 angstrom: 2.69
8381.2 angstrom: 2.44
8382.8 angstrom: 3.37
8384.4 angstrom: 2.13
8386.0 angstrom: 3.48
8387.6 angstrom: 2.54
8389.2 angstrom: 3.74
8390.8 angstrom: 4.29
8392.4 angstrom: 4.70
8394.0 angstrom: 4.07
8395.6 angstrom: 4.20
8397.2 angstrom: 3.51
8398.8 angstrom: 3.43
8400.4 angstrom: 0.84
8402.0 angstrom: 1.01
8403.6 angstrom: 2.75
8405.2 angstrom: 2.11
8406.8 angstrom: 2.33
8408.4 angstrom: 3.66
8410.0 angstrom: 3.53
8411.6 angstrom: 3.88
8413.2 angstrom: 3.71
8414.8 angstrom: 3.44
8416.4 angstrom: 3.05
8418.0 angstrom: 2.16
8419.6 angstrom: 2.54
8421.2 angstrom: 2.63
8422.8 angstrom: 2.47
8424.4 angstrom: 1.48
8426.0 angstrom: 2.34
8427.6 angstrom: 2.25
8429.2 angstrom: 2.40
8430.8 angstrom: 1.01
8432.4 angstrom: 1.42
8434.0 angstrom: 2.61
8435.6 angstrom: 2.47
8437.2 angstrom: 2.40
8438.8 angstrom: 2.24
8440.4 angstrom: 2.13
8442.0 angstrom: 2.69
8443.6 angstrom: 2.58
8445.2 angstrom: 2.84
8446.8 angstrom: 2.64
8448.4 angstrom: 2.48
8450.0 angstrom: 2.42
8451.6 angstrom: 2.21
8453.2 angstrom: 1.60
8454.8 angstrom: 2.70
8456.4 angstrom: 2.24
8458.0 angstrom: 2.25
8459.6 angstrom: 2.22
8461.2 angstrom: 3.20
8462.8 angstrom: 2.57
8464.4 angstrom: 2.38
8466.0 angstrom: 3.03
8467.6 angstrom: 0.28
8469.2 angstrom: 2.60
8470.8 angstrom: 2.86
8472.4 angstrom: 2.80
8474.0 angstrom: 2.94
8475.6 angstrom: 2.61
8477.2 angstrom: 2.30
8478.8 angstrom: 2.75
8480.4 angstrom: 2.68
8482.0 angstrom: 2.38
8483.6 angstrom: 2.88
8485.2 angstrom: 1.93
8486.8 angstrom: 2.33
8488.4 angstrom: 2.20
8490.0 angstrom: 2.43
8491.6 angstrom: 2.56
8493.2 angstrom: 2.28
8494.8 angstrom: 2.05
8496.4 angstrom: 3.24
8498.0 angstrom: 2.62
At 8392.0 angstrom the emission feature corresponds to [S II] 6716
